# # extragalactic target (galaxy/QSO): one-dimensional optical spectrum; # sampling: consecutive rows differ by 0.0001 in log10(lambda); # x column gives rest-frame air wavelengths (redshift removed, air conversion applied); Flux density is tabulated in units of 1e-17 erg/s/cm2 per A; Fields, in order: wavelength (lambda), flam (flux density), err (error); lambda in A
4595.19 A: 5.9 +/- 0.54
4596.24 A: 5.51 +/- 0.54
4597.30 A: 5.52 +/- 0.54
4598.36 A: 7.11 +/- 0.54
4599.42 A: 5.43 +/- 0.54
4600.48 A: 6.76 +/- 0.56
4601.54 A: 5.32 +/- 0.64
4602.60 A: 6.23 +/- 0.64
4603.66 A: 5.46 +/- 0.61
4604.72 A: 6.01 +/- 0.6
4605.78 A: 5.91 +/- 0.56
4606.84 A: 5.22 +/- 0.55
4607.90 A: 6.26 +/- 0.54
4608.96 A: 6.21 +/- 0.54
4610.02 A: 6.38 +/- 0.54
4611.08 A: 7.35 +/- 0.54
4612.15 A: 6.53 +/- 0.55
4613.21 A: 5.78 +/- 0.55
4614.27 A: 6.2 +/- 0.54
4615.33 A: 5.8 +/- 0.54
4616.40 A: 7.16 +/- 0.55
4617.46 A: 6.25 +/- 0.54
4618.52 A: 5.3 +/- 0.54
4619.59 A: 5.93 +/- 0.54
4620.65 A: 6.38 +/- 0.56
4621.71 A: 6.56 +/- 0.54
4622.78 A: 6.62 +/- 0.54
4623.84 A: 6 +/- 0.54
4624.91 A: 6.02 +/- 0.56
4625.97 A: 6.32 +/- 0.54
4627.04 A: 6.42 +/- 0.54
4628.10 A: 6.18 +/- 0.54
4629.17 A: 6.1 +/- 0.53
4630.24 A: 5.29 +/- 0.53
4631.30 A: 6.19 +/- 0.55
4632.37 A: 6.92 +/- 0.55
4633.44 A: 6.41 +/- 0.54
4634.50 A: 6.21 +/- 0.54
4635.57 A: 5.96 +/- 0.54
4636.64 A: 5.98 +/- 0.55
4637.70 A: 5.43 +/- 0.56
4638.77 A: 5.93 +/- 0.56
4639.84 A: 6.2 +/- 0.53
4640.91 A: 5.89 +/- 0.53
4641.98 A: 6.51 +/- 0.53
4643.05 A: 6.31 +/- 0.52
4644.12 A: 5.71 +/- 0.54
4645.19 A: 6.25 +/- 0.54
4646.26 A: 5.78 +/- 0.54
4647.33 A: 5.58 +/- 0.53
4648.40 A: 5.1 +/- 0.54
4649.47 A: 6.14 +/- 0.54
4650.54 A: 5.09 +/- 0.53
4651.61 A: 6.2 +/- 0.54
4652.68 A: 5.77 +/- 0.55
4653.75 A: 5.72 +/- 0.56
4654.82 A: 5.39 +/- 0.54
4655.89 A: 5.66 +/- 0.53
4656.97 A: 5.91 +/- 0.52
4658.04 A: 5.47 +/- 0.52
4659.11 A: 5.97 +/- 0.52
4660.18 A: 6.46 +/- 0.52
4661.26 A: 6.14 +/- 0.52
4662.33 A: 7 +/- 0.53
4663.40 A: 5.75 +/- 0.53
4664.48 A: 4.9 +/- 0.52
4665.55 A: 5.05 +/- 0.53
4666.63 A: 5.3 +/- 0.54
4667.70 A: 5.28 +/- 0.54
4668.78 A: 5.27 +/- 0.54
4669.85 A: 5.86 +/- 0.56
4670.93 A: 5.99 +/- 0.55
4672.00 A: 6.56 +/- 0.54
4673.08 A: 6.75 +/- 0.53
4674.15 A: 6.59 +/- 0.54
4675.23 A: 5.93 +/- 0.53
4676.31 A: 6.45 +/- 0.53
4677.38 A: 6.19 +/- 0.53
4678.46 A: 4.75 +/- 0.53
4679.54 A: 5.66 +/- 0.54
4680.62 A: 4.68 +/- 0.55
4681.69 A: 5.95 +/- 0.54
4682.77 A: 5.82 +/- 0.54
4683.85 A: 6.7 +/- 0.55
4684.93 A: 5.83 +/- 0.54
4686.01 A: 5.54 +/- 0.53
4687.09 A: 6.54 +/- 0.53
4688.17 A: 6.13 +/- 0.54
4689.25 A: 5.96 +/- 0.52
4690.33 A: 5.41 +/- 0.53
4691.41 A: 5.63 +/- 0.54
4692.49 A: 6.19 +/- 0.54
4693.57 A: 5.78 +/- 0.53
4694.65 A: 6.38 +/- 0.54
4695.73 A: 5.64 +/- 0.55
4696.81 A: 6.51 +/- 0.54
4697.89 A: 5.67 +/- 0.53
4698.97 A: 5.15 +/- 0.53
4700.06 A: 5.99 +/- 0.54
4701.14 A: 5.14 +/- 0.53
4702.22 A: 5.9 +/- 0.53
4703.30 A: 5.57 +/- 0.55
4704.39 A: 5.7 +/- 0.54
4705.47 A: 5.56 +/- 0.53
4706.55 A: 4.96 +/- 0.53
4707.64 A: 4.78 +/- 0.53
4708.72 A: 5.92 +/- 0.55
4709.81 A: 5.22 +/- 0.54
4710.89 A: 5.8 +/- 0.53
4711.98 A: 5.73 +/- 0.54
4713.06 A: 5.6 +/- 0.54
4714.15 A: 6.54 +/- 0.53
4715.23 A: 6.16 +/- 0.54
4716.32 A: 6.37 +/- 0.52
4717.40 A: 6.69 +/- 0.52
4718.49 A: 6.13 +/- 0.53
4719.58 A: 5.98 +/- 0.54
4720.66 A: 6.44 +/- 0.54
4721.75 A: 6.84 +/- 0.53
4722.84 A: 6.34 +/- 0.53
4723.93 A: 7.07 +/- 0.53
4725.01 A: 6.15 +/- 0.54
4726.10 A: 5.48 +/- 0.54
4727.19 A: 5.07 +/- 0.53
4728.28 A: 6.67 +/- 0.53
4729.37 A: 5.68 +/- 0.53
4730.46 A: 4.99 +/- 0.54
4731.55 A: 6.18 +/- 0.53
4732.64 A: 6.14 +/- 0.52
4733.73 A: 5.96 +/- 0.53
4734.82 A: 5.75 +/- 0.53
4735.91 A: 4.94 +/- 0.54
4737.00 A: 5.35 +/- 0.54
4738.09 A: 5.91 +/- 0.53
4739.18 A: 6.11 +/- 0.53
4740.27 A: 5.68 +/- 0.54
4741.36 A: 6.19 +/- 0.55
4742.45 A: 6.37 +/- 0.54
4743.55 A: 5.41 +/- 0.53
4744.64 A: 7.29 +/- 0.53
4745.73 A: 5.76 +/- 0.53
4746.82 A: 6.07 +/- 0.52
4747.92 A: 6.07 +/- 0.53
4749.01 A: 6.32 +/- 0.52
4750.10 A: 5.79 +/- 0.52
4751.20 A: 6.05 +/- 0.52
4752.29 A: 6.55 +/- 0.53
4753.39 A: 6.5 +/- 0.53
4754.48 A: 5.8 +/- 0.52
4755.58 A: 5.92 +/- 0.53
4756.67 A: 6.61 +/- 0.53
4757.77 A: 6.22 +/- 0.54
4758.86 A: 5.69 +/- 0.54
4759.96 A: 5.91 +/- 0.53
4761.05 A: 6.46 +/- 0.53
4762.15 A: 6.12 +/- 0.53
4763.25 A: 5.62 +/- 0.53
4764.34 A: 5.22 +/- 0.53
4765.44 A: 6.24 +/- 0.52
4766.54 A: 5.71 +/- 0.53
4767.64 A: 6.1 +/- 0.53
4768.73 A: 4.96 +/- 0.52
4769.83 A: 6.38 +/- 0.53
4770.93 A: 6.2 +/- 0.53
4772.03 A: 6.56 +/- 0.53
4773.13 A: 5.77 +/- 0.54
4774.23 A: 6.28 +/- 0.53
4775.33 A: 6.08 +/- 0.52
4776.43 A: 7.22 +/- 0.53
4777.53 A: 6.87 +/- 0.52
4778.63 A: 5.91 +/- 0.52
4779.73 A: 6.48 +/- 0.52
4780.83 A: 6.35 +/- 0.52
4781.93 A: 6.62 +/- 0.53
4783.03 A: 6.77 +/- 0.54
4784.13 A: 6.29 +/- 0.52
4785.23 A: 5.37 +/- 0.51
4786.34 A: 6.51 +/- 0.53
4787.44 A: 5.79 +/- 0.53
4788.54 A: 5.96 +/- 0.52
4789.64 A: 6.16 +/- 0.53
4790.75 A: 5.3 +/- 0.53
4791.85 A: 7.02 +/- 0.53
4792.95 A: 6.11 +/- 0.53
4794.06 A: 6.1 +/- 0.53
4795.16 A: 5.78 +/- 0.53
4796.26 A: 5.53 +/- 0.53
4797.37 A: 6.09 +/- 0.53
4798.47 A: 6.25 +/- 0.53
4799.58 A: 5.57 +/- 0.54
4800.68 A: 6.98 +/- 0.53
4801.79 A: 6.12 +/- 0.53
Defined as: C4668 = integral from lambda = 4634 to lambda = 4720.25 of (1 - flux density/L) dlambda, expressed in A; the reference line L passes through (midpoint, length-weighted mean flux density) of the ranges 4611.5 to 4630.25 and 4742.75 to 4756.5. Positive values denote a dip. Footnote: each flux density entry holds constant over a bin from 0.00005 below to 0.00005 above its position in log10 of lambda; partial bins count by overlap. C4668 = 4.56 A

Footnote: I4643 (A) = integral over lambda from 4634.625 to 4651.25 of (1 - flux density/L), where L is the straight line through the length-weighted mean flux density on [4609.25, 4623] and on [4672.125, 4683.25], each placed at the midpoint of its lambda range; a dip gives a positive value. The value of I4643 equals 0.7 A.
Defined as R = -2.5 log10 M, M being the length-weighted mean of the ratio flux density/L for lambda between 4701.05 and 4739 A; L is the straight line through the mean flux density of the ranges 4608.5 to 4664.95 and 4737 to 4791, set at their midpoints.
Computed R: 0.042 mag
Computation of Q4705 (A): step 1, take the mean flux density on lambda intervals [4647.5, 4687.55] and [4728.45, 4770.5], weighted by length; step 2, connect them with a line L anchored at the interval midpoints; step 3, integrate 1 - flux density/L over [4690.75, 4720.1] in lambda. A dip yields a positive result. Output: 0.4 A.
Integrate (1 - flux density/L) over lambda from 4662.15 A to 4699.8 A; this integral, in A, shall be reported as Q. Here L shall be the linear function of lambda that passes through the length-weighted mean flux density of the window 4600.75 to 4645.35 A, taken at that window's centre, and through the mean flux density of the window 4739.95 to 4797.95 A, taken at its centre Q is 1.72 A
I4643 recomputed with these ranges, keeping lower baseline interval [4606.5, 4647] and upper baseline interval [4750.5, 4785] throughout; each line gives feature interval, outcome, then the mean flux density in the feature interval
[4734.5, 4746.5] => 0.5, 5.9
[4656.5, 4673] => 0.9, 5.82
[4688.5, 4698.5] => 0.4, 5.91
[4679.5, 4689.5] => 0.4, 5.89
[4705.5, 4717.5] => 0.8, 5.76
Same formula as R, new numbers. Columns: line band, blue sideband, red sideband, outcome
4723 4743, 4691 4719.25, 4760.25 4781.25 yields 0.011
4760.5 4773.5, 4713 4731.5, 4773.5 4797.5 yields 0.043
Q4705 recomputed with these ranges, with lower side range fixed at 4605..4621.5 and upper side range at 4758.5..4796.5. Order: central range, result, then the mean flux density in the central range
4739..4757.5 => -0.1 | 6.15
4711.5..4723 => -0.2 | 6.26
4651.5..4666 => 0.8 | 5.81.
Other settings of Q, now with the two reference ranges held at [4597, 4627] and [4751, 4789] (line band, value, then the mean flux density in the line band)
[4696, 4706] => 0.8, 5.69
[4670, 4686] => 0.5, 5.97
